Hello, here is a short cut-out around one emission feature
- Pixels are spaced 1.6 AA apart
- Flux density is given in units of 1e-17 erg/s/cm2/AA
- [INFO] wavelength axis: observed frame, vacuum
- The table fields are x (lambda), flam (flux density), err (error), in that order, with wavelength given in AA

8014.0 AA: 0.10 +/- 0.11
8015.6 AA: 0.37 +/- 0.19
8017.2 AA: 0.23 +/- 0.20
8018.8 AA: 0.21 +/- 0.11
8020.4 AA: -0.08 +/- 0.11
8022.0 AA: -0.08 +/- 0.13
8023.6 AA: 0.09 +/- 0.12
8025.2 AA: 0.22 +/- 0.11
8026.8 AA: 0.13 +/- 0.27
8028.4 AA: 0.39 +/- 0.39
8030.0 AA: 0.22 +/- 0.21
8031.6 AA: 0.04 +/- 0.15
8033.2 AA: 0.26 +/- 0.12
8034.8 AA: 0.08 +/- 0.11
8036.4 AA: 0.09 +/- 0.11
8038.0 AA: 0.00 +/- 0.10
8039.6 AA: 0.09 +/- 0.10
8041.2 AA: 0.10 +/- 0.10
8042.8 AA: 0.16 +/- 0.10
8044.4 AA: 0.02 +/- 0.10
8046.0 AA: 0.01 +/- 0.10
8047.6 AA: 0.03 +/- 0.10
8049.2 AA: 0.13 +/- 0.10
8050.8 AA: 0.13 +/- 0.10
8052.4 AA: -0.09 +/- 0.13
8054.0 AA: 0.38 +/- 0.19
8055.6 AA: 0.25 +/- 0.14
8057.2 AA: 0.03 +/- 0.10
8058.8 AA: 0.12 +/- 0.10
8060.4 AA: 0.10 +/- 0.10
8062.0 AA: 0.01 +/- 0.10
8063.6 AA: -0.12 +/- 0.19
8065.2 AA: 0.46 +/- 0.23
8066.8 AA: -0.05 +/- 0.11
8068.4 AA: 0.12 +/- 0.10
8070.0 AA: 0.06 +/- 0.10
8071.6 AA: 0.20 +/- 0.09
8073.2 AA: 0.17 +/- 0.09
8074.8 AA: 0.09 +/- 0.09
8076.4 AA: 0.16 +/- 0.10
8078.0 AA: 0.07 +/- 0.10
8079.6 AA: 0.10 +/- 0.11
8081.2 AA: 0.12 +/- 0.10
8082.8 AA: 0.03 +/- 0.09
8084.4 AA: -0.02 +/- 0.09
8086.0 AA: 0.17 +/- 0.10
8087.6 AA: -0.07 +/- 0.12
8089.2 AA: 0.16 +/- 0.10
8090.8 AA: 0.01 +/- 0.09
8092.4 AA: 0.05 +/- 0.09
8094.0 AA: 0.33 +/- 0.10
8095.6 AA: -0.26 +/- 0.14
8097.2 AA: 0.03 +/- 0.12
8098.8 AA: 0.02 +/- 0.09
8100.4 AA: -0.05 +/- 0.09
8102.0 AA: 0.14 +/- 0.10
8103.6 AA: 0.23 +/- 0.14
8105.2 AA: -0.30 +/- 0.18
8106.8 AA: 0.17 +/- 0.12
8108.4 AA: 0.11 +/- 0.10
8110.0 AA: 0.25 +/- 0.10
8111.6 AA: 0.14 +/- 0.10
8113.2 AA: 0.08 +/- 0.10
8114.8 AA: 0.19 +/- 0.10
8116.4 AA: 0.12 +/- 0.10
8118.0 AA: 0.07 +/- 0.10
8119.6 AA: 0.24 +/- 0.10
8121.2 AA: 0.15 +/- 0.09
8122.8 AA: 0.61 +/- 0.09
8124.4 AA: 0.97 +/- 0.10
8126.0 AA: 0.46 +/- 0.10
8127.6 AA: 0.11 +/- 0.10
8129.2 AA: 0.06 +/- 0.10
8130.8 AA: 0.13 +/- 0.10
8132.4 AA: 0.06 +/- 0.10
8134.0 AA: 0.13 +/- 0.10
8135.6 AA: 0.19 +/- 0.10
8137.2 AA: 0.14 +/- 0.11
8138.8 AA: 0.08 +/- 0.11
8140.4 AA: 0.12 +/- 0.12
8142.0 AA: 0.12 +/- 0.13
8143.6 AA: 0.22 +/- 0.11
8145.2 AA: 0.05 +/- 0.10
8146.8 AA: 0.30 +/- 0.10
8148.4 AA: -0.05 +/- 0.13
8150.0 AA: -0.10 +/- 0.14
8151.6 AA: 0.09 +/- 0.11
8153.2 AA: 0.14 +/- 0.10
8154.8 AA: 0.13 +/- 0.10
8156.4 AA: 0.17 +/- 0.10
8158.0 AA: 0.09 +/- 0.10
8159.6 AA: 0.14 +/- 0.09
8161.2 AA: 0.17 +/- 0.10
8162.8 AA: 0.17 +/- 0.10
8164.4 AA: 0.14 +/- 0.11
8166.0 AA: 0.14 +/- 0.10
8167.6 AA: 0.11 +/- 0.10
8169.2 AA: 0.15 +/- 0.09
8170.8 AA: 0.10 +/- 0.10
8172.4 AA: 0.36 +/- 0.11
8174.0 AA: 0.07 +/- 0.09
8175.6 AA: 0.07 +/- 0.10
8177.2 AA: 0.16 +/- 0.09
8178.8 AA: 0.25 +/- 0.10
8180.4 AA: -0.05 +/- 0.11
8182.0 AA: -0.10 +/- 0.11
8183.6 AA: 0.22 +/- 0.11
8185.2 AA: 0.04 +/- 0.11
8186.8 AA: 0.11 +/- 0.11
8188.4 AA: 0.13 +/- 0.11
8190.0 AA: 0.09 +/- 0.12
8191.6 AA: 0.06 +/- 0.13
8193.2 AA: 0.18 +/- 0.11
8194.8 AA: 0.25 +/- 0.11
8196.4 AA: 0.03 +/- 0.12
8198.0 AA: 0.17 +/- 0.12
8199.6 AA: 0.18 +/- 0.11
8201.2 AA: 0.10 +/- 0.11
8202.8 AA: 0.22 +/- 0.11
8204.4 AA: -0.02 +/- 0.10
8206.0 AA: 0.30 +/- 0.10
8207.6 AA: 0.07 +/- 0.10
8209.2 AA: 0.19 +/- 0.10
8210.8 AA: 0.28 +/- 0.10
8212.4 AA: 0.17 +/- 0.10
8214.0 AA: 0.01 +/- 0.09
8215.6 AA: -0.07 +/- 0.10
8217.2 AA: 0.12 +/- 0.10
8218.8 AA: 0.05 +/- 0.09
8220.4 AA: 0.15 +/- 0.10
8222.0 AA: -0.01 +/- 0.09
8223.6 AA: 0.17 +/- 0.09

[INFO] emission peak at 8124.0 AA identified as H-gamma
